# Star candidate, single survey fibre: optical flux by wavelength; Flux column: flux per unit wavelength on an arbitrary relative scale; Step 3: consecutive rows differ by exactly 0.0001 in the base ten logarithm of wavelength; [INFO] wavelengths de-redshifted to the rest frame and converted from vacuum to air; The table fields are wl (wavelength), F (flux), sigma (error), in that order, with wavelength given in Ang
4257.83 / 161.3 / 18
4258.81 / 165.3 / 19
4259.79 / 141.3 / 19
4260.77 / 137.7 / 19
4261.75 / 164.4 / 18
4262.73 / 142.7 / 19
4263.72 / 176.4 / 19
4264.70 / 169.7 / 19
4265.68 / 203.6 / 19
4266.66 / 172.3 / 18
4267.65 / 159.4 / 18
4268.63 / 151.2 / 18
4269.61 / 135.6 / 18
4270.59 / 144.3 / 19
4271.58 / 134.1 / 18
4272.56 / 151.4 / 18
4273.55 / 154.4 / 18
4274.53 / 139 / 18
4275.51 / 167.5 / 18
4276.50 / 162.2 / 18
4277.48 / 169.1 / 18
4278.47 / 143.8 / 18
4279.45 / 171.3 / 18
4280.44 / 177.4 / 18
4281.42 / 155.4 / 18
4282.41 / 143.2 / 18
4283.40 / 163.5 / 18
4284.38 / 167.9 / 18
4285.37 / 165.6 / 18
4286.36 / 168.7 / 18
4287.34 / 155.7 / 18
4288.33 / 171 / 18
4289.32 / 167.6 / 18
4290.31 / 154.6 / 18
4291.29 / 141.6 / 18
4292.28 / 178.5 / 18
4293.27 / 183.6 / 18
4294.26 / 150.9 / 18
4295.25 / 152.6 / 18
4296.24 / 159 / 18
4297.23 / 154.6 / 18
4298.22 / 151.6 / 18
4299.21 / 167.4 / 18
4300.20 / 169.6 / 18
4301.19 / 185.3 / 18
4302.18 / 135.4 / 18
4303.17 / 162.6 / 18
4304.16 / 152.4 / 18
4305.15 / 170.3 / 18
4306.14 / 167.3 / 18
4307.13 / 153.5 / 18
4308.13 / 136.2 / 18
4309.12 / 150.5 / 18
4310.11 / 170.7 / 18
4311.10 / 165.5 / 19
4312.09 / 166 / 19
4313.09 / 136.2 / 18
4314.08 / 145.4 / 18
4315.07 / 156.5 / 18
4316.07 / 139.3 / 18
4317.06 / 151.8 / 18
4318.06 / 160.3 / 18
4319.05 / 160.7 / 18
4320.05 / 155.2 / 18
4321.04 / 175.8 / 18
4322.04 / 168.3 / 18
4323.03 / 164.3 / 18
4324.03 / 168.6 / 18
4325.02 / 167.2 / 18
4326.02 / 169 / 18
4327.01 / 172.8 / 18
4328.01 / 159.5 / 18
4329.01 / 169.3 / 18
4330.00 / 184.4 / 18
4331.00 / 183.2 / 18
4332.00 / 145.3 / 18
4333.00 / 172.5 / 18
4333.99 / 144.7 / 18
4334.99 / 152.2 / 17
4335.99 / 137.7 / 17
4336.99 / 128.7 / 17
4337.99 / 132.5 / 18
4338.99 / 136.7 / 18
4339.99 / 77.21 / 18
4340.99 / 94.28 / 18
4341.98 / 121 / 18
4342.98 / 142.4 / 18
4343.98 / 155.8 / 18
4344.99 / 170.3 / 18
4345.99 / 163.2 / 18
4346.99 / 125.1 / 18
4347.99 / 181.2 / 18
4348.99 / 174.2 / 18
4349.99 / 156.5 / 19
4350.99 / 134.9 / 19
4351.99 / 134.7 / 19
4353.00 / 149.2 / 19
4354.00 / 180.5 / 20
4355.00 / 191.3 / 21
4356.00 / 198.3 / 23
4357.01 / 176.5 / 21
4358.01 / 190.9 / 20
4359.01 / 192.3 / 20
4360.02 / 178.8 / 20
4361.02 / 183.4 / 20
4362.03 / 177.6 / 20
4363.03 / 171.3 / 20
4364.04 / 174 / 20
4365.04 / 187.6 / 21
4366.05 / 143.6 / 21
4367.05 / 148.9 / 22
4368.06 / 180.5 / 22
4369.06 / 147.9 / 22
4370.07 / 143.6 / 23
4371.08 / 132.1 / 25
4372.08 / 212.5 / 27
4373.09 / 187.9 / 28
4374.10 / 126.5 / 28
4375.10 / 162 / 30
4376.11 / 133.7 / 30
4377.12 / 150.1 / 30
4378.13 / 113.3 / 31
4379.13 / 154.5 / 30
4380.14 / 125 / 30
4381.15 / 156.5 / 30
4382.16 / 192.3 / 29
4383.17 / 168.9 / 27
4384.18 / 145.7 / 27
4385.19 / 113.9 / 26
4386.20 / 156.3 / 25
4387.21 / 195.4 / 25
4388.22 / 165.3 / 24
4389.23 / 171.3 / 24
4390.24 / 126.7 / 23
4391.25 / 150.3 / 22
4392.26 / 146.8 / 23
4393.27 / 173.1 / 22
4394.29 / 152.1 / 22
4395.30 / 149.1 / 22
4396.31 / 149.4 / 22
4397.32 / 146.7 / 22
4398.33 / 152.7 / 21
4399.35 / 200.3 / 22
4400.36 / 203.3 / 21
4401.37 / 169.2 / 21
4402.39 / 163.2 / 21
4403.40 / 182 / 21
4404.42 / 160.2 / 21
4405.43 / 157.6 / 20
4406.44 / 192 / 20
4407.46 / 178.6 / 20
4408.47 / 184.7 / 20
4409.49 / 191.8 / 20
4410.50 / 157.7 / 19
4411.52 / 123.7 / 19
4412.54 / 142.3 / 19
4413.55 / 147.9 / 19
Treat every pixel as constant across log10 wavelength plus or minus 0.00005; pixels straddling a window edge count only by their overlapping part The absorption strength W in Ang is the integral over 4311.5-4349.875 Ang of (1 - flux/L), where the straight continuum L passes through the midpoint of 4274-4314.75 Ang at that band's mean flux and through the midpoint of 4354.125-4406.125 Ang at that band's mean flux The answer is 2.0 Ang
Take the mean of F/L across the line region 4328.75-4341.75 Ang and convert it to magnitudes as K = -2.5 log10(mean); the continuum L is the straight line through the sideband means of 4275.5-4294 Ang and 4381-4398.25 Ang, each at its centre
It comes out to 0.13 mag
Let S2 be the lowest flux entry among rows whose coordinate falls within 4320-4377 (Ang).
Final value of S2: 77.21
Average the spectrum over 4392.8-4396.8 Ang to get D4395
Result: 156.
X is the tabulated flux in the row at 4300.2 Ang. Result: 169.6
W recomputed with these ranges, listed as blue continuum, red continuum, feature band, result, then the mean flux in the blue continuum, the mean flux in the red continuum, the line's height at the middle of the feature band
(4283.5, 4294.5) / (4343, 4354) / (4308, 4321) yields 0.5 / 164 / 155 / 160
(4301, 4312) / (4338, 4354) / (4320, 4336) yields -1.7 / 159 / 142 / 150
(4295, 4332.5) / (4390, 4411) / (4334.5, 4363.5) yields 1.4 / 161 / 167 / 163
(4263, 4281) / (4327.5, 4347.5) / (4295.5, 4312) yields -0.8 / 160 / 145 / 153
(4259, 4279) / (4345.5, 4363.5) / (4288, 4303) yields -0.1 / 156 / 170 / 160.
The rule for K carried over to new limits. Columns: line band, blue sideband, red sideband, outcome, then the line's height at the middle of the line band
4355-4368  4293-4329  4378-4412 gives -0.107 mag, 161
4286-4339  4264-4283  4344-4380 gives 0.010 mag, 160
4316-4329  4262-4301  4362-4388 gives -0.030 mag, 159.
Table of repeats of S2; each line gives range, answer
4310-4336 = 136.2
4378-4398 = 113.3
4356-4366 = 171.3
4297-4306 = 135.4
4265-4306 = 134.1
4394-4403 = 146.7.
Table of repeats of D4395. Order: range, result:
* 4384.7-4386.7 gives 135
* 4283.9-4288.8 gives 166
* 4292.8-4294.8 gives 167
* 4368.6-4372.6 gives 159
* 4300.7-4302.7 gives 160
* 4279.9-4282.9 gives 159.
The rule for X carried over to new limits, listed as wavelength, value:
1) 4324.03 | 168.6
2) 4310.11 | 170.7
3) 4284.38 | 167.9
